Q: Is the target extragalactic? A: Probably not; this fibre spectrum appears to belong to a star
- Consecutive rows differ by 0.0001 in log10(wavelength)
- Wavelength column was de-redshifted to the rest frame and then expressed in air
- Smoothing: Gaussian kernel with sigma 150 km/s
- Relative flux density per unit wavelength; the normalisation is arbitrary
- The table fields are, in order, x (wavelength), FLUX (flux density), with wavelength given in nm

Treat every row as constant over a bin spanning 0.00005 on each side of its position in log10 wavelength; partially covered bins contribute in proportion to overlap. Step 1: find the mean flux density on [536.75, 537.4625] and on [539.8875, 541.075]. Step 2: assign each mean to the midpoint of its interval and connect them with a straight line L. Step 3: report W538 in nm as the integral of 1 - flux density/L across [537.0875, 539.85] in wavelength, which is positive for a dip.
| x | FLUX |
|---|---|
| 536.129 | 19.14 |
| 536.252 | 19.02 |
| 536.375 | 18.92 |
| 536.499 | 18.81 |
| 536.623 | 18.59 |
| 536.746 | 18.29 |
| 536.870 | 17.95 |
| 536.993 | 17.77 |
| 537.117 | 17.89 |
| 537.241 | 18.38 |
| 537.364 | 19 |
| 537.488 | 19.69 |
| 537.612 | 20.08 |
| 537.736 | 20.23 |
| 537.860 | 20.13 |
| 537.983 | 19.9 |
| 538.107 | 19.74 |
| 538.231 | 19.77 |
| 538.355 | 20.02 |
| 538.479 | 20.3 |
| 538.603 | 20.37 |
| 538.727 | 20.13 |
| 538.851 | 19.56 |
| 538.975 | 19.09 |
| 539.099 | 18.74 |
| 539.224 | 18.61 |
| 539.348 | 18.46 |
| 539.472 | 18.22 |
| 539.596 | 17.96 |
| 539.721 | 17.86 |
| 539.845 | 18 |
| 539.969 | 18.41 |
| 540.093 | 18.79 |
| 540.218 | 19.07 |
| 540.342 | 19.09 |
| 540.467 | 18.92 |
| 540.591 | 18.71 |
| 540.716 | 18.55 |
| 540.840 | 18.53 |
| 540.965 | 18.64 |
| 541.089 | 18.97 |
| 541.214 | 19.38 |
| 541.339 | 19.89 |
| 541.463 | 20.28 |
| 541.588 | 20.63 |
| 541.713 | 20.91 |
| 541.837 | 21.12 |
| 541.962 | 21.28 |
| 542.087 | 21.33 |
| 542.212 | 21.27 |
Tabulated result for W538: -0.12 nm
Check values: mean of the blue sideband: 18.3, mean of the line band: 19.3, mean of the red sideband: 18.7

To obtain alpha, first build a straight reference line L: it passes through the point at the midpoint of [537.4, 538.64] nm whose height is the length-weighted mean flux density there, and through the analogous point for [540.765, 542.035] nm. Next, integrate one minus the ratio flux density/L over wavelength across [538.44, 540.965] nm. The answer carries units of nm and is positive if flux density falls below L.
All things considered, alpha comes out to 0.14 nm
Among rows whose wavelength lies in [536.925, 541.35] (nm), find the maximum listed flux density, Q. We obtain 20.37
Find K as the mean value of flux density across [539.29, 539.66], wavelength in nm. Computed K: 18.2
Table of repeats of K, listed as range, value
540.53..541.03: 18.6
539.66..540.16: 18.3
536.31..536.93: 18.5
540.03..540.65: 18.9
